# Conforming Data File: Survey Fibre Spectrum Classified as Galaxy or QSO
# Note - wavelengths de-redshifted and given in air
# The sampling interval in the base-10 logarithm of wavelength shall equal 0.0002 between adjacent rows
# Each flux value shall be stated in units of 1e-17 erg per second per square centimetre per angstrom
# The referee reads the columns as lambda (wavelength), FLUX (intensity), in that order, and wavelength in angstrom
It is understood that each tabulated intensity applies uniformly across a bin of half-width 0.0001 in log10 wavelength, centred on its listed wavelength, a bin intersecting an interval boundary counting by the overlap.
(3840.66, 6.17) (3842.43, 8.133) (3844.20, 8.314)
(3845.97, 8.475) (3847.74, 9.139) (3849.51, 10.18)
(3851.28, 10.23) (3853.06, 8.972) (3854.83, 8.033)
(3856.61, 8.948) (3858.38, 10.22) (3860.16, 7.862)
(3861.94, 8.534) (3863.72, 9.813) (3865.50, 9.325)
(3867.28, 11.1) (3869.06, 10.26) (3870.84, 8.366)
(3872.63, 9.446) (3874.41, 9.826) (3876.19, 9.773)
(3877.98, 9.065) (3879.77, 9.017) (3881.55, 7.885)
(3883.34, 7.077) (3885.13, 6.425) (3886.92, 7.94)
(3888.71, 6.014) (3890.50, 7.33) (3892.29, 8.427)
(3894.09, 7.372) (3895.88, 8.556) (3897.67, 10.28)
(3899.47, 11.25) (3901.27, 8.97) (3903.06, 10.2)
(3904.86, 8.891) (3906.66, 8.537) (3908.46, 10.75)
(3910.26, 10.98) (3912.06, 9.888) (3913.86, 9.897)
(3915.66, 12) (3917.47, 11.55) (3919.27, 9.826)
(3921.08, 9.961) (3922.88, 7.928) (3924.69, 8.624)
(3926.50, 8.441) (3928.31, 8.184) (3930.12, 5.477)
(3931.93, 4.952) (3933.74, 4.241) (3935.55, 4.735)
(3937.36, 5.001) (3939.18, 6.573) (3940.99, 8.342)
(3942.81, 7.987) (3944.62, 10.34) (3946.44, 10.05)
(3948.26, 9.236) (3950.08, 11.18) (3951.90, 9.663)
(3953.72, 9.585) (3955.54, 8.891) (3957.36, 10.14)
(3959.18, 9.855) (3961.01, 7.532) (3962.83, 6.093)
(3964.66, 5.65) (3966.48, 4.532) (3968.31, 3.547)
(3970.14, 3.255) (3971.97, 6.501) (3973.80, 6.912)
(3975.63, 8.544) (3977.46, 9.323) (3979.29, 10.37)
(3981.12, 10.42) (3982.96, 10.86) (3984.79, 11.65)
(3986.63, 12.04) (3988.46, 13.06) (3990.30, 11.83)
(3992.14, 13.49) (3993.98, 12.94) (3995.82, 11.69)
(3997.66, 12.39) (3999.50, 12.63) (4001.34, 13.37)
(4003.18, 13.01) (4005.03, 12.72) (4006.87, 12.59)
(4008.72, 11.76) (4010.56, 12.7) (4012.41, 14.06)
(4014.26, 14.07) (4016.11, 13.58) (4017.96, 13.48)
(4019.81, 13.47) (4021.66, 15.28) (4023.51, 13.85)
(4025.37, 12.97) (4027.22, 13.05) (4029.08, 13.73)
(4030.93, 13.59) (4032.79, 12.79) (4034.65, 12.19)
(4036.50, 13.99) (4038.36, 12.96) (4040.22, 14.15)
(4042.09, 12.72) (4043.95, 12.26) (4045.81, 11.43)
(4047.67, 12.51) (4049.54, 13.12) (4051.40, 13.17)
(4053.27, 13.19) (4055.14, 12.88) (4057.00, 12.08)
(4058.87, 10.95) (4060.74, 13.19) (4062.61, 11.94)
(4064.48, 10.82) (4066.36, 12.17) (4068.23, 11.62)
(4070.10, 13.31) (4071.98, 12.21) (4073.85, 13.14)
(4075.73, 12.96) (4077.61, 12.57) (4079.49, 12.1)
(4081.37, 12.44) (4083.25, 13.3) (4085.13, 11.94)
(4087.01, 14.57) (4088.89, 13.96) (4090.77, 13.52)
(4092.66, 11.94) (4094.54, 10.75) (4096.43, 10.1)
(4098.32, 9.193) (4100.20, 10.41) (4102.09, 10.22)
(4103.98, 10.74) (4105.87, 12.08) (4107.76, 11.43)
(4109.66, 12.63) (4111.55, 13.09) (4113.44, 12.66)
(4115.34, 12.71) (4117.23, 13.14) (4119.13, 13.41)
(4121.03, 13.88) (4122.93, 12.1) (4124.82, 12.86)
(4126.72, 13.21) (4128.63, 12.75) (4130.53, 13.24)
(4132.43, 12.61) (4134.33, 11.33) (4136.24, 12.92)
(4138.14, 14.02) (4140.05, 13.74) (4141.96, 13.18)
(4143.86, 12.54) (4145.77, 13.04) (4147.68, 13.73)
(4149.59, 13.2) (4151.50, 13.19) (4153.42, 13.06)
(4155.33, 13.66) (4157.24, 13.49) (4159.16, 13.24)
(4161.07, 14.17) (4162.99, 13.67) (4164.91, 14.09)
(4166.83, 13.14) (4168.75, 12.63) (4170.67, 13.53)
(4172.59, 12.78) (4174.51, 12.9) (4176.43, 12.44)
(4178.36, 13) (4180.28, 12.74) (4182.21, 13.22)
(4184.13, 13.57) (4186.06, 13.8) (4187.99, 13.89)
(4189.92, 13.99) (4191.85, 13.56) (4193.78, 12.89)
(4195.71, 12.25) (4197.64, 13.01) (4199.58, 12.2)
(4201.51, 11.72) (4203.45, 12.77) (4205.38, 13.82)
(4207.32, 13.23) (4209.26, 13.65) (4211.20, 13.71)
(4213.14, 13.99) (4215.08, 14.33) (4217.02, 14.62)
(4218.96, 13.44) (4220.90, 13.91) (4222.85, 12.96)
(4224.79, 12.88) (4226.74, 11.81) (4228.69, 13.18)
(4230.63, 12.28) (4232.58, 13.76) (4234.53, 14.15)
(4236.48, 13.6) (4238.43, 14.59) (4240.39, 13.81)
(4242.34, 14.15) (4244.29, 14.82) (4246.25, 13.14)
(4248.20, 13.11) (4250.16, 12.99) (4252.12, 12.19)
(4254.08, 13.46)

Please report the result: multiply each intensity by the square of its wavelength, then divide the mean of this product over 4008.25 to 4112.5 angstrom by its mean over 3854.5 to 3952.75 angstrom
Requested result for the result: 1.6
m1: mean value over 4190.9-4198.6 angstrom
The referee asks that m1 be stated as 12.9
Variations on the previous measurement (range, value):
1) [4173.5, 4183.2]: 12.9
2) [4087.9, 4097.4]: 12.1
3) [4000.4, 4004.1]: 13.2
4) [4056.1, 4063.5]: 12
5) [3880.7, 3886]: 7.12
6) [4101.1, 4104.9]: 10.5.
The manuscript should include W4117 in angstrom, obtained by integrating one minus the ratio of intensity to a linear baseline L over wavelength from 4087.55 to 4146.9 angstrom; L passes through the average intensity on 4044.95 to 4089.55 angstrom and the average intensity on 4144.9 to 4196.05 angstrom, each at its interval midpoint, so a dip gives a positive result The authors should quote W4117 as 2.5 angstrom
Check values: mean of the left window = 12.6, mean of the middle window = 12.4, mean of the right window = 13.3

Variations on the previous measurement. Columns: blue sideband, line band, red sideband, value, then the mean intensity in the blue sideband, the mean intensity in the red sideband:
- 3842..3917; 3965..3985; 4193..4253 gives 5.2 angstrom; 9.11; 13.3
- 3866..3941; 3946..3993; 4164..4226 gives 3.2 angstrom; 8.56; 13.3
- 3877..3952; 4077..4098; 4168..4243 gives -1.9 angstrom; 8.54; 13.3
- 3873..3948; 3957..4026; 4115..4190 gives -4.7 angstrom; 8.51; 13.2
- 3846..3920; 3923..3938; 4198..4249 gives 5.3 angstrom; 9.22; 13.4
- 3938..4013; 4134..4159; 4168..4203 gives -1.6 angstrom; 9.91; 13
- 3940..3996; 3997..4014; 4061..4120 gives -4.7 angstrom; 9.18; 12.2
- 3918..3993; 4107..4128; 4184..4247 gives -2.3 angstrom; 8.43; 13.4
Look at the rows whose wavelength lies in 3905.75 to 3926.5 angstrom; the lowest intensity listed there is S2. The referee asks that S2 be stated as 7.928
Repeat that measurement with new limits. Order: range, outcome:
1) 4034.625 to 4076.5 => 10.82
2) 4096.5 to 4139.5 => 9.193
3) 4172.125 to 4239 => 11.72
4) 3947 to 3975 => 3.255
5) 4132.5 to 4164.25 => 11.33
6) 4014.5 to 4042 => 12.19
